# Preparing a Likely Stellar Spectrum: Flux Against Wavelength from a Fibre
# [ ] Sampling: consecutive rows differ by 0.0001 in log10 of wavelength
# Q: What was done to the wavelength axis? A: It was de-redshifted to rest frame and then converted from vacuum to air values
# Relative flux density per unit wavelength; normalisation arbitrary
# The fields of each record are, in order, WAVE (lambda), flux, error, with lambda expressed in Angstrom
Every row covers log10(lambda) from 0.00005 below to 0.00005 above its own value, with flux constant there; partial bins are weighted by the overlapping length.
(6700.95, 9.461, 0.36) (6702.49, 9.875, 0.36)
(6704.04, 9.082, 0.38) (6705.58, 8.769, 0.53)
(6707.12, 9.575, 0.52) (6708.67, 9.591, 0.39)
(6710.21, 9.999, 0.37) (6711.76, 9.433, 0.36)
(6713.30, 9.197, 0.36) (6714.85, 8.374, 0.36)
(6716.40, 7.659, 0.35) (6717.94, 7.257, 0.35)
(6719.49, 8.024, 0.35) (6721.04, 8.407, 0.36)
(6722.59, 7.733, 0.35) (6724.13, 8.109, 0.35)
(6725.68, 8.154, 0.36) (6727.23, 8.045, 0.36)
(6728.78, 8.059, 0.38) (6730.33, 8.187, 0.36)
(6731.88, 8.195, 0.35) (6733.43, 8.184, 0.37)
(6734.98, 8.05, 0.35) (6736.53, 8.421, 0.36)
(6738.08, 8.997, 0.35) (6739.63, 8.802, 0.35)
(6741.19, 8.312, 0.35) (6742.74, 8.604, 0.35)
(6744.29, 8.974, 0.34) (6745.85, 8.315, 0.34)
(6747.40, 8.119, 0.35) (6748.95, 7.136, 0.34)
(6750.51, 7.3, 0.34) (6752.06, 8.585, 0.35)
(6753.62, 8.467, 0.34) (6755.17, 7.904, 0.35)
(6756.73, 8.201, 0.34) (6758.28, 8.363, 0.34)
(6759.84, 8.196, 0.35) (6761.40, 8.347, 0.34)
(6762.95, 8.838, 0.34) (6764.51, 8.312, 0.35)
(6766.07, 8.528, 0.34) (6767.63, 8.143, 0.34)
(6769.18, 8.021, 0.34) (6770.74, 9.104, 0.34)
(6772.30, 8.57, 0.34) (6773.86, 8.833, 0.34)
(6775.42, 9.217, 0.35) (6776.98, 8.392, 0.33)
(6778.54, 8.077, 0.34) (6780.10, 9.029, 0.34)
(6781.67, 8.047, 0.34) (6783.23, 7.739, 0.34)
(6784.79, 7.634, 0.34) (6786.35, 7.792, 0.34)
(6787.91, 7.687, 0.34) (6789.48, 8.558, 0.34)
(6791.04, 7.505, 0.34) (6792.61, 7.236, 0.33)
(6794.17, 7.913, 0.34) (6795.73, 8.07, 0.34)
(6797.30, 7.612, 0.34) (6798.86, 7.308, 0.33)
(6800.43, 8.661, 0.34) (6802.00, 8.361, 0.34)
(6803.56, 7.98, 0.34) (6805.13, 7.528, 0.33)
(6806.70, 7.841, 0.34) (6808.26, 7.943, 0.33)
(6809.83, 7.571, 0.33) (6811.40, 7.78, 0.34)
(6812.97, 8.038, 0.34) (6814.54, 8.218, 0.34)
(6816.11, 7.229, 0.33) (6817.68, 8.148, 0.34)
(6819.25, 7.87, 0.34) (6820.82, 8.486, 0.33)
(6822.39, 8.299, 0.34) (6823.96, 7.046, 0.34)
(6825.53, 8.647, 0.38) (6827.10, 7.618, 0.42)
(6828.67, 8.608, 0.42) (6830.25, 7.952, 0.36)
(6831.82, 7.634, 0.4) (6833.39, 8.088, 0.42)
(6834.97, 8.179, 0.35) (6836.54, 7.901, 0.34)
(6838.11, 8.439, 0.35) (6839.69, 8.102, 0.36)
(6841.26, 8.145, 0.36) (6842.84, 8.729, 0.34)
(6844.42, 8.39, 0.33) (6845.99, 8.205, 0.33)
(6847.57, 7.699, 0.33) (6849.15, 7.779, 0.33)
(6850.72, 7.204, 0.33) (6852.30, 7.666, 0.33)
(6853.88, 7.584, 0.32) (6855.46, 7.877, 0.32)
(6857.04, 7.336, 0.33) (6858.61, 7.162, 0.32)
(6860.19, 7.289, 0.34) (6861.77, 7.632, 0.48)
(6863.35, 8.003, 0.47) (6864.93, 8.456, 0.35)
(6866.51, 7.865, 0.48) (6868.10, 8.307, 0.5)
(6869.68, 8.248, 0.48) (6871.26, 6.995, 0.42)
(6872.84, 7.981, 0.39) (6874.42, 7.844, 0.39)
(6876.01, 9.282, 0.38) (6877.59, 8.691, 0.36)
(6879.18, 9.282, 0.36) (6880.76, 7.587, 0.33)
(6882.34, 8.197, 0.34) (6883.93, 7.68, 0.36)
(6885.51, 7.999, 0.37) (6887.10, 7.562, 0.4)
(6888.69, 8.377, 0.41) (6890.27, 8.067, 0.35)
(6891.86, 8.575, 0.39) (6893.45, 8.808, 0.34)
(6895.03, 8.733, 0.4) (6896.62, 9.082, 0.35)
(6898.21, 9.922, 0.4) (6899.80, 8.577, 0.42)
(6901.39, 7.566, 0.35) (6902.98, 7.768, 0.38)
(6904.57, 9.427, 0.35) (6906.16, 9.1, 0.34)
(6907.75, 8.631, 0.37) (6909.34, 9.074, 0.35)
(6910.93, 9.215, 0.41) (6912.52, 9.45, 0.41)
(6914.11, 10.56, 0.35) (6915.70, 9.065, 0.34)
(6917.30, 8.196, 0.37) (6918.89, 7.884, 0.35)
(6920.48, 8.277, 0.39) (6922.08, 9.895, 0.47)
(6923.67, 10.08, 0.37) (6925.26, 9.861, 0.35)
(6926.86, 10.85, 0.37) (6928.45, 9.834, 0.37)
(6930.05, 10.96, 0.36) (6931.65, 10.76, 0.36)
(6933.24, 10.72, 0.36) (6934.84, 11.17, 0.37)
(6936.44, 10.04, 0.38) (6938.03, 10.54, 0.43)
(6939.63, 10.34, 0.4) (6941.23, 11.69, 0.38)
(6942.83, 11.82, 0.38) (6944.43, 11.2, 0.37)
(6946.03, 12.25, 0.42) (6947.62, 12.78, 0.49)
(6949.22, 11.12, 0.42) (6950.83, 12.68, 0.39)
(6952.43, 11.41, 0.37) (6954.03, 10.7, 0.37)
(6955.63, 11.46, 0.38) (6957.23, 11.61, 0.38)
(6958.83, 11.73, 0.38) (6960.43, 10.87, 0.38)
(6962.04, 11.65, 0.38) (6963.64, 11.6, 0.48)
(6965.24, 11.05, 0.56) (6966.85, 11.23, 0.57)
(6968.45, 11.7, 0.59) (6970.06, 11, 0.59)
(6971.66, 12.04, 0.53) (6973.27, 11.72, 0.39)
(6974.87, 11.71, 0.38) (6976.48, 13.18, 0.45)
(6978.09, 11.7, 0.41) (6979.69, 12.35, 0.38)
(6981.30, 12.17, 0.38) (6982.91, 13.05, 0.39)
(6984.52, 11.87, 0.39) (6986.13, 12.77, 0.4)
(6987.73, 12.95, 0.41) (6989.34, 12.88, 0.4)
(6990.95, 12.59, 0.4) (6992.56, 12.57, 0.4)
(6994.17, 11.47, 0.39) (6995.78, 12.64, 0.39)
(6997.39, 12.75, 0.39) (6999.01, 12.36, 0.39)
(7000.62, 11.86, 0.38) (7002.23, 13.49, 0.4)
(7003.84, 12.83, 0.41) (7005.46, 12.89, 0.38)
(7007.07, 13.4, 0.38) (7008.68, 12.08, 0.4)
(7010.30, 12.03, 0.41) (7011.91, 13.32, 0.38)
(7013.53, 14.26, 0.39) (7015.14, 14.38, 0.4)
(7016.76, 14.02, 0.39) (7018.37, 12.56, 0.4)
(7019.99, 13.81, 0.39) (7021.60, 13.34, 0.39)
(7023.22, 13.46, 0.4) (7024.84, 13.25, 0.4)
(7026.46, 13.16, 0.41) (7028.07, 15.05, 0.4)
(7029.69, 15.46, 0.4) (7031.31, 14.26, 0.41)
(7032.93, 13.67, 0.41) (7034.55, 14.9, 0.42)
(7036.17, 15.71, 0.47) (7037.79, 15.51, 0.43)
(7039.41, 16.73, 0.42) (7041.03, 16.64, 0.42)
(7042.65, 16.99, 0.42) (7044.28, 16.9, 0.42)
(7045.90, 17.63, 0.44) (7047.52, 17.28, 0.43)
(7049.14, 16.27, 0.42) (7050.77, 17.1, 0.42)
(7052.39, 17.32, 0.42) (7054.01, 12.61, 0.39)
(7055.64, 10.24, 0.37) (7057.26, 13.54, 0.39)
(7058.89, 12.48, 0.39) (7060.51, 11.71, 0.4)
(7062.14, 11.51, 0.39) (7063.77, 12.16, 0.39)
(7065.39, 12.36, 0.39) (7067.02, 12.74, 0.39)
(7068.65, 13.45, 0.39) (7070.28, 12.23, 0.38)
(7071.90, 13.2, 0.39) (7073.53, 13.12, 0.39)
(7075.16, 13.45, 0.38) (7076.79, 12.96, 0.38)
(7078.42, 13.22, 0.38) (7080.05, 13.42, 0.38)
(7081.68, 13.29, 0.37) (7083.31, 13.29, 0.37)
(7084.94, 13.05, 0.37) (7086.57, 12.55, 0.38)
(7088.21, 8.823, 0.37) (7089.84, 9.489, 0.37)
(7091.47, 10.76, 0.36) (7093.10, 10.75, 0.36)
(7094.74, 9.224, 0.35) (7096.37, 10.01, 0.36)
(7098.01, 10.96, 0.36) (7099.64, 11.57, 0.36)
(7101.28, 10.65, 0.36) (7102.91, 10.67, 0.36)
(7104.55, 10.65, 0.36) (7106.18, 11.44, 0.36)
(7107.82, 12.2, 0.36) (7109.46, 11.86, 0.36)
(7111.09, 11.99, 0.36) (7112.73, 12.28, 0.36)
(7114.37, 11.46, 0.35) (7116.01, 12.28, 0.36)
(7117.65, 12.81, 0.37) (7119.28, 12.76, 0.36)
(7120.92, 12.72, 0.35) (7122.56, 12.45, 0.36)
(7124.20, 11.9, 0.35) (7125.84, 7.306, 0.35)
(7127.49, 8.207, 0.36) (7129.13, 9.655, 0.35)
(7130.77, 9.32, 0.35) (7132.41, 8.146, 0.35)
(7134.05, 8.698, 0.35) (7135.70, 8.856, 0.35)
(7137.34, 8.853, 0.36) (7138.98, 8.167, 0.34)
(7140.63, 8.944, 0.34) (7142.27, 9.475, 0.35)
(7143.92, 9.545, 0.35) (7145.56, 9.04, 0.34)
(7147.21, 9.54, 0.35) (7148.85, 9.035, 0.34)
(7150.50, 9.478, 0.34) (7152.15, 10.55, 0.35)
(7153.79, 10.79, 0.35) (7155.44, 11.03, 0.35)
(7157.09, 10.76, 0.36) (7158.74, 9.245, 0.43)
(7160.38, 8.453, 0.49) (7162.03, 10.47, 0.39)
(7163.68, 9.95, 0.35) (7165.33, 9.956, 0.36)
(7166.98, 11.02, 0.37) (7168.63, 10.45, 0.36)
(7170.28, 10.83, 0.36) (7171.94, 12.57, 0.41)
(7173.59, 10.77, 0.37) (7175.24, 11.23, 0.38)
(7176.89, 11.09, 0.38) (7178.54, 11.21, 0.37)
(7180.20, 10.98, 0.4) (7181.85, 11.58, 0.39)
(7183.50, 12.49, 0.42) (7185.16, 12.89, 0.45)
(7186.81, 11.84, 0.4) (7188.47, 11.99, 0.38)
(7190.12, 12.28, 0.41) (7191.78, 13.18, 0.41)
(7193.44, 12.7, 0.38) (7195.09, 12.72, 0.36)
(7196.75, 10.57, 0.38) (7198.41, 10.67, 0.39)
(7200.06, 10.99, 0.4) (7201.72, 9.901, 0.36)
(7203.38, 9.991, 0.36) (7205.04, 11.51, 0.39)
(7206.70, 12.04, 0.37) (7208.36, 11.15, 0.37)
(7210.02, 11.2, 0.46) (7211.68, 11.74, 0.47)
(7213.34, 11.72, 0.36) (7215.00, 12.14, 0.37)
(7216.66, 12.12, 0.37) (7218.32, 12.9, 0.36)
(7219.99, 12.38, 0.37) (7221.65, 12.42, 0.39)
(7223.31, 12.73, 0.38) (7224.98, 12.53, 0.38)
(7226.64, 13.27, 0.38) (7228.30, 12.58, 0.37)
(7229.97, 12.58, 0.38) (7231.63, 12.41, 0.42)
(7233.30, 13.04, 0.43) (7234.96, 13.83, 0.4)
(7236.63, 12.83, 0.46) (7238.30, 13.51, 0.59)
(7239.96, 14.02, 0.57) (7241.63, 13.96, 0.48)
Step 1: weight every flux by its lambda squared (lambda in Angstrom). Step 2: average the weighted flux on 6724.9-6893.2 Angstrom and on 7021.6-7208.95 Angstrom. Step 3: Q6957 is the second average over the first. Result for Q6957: 1.60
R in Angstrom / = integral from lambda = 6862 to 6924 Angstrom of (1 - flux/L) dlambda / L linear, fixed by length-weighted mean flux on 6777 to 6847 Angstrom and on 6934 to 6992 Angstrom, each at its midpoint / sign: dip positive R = 9.0 Angstrom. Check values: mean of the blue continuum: 8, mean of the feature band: 8.55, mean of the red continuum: 11.7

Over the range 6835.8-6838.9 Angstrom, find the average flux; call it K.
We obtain 8.18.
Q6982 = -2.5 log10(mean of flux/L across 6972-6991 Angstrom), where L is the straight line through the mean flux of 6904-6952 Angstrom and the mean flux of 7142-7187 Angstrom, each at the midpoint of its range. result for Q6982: -0.20 mag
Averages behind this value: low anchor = 10.3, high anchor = 10.6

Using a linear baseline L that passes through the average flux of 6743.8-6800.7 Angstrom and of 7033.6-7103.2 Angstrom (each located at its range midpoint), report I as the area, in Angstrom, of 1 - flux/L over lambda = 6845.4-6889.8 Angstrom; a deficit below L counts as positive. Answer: 8.5 Angstrom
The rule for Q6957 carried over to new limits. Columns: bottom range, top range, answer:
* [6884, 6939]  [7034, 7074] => 1.62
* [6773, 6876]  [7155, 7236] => 1.62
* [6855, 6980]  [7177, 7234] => 1.33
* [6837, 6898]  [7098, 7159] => 1.38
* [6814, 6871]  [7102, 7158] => 1.42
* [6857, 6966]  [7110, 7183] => 1.17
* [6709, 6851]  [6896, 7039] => 1.51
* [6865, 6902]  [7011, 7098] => 1.71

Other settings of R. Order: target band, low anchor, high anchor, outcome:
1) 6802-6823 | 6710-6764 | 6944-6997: 3.42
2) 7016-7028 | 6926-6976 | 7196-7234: -2.12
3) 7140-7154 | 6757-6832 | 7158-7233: 1.99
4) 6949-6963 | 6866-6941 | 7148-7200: -3.07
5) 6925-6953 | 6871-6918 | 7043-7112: -4.52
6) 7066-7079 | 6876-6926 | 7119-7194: -4.11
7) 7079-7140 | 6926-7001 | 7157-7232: 3.74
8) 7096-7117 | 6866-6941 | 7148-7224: -1.58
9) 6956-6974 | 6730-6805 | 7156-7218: -3.39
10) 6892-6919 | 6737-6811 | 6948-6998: 4.47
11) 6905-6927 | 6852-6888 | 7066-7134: -1.53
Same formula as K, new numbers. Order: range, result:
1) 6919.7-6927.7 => 9.8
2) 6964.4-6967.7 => 11.2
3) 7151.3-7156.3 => 10.8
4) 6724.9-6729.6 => 8.08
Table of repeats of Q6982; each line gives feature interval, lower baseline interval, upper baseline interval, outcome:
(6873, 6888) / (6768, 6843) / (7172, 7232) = 0.07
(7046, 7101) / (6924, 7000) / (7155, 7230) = -0.10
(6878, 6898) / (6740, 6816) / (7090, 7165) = 0.06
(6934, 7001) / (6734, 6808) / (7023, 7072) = 0.07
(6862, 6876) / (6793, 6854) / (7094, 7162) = 0.04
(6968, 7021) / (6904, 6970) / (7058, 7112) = -0.14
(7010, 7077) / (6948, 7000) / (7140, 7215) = -0.21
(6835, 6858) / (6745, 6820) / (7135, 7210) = 0.08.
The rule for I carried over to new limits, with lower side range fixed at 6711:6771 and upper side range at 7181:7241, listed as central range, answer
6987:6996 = -1.9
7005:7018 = -3.4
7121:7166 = 7.8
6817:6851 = 3.7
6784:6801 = 1.8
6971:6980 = -1.7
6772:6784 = 0.1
